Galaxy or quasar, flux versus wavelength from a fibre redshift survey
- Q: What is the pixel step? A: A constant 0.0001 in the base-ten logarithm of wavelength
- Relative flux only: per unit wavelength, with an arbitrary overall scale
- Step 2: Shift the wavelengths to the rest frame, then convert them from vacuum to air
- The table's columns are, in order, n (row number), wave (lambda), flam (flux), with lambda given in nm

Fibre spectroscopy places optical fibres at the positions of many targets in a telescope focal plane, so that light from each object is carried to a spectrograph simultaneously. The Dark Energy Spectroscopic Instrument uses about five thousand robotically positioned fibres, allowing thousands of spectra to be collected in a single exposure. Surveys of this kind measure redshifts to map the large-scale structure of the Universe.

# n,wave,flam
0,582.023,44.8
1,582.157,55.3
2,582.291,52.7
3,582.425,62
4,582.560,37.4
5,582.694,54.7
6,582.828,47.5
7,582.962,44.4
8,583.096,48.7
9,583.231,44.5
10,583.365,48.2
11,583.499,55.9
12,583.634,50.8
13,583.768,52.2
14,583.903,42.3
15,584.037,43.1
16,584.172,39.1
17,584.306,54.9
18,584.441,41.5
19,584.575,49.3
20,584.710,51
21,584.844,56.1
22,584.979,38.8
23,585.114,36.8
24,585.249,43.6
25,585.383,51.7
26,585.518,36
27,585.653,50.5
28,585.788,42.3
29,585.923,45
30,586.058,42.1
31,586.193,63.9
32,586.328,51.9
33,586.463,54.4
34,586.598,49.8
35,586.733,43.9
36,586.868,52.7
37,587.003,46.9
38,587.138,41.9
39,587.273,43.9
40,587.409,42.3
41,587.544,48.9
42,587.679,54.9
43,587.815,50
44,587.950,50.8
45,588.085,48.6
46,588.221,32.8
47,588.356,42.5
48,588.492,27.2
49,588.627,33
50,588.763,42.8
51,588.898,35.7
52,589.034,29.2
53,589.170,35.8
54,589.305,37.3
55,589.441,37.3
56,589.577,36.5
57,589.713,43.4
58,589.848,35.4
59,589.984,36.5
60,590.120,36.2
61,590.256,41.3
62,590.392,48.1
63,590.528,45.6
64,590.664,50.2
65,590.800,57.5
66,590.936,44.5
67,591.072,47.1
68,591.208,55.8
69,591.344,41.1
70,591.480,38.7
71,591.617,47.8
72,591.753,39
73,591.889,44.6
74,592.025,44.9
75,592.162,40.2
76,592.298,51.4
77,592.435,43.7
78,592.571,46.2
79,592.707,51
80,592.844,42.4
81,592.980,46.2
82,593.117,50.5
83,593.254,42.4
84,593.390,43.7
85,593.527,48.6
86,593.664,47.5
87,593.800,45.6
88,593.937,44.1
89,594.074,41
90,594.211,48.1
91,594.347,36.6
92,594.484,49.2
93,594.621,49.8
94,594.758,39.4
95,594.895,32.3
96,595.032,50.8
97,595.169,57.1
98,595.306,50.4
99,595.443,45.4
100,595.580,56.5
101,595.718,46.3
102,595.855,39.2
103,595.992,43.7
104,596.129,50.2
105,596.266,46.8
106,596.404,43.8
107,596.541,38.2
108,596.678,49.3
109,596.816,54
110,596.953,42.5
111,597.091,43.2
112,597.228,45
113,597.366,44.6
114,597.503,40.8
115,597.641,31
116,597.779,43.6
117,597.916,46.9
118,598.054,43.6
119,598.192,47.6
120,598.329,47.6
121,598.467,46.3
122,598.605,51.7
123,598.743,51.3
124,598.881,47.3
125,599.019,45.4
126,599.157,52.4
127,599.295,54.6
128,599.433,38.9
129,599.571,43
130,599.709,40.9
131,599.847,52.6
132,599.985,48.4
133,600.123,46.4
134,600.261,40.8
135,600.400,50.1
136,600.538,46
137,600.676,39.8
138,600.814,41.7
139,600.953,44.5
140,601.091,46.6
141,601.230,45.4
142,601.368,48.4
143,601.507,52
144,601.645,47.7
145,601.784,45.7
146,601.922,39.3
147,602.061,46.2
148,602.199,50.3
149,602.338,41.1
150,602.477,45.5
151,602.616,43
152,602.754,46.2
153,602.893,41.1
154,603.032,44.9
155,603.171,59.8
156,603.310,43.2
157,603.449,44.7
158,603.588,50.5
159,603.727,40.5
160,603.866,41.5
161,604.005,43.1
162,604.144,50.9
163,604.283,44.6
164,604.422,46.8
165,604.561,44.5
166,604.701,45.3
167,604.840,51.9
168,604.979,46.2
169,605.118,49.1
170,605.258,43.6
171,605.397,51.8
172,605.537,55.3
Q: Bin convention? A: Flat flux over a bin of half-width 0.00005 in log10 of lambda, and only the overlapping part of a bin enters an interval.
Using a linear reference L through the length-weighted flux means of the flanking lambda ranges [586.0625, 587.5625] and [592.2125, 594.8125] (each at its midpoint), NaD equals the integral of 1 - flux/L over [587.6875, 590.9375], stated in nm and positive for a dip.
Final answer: 0.46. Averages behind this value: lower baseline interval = 48.9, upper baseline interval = 45.7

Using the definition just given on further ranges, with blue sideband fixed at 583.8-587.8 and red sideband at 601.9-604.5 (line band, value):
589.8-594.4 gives 0.16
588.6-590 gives 0.30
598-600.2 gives -0.07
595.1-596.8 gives -0.05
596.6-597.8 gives 0.06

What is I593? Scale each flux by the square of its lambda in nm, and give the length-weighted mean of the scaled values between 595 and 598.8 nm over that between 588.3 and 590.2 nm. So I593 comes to 1.31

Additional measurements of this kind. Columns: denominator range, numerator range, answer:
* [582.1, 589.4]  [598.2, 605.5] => 1.07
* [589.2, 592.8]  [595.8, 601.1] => 1.06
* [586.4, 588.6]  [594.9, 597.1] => 1.06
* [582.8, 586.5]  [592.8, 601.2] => 1.01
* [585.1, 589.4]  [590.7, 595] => 1.05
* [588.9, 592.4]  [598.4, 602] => 1.13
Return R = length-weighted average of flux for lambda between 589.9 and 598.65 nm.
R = 45.4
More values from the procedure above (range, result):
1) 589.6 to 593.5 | 44.8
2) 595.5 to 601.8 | 45.9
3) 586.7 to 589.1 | 42.7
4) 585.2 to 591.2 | 44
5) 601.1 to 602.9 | 45.7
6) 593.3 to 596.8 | 45.9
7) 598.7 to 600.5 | 47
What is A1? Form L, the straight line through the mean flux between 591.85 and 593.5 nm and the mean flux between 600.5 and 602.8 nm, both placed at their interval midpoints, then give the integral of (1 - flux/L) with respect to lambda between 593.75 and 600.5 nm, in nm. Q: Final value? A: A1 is -0.05 nm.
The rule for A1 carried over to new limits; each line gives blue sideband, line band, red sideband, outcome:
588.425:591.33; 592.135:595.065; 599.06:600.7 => -0.15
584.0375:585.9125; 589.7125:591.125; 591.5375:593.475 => 0.04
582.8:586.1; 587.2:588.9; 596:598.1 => 0.11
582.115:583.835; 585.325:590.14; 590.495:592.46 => 0.48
